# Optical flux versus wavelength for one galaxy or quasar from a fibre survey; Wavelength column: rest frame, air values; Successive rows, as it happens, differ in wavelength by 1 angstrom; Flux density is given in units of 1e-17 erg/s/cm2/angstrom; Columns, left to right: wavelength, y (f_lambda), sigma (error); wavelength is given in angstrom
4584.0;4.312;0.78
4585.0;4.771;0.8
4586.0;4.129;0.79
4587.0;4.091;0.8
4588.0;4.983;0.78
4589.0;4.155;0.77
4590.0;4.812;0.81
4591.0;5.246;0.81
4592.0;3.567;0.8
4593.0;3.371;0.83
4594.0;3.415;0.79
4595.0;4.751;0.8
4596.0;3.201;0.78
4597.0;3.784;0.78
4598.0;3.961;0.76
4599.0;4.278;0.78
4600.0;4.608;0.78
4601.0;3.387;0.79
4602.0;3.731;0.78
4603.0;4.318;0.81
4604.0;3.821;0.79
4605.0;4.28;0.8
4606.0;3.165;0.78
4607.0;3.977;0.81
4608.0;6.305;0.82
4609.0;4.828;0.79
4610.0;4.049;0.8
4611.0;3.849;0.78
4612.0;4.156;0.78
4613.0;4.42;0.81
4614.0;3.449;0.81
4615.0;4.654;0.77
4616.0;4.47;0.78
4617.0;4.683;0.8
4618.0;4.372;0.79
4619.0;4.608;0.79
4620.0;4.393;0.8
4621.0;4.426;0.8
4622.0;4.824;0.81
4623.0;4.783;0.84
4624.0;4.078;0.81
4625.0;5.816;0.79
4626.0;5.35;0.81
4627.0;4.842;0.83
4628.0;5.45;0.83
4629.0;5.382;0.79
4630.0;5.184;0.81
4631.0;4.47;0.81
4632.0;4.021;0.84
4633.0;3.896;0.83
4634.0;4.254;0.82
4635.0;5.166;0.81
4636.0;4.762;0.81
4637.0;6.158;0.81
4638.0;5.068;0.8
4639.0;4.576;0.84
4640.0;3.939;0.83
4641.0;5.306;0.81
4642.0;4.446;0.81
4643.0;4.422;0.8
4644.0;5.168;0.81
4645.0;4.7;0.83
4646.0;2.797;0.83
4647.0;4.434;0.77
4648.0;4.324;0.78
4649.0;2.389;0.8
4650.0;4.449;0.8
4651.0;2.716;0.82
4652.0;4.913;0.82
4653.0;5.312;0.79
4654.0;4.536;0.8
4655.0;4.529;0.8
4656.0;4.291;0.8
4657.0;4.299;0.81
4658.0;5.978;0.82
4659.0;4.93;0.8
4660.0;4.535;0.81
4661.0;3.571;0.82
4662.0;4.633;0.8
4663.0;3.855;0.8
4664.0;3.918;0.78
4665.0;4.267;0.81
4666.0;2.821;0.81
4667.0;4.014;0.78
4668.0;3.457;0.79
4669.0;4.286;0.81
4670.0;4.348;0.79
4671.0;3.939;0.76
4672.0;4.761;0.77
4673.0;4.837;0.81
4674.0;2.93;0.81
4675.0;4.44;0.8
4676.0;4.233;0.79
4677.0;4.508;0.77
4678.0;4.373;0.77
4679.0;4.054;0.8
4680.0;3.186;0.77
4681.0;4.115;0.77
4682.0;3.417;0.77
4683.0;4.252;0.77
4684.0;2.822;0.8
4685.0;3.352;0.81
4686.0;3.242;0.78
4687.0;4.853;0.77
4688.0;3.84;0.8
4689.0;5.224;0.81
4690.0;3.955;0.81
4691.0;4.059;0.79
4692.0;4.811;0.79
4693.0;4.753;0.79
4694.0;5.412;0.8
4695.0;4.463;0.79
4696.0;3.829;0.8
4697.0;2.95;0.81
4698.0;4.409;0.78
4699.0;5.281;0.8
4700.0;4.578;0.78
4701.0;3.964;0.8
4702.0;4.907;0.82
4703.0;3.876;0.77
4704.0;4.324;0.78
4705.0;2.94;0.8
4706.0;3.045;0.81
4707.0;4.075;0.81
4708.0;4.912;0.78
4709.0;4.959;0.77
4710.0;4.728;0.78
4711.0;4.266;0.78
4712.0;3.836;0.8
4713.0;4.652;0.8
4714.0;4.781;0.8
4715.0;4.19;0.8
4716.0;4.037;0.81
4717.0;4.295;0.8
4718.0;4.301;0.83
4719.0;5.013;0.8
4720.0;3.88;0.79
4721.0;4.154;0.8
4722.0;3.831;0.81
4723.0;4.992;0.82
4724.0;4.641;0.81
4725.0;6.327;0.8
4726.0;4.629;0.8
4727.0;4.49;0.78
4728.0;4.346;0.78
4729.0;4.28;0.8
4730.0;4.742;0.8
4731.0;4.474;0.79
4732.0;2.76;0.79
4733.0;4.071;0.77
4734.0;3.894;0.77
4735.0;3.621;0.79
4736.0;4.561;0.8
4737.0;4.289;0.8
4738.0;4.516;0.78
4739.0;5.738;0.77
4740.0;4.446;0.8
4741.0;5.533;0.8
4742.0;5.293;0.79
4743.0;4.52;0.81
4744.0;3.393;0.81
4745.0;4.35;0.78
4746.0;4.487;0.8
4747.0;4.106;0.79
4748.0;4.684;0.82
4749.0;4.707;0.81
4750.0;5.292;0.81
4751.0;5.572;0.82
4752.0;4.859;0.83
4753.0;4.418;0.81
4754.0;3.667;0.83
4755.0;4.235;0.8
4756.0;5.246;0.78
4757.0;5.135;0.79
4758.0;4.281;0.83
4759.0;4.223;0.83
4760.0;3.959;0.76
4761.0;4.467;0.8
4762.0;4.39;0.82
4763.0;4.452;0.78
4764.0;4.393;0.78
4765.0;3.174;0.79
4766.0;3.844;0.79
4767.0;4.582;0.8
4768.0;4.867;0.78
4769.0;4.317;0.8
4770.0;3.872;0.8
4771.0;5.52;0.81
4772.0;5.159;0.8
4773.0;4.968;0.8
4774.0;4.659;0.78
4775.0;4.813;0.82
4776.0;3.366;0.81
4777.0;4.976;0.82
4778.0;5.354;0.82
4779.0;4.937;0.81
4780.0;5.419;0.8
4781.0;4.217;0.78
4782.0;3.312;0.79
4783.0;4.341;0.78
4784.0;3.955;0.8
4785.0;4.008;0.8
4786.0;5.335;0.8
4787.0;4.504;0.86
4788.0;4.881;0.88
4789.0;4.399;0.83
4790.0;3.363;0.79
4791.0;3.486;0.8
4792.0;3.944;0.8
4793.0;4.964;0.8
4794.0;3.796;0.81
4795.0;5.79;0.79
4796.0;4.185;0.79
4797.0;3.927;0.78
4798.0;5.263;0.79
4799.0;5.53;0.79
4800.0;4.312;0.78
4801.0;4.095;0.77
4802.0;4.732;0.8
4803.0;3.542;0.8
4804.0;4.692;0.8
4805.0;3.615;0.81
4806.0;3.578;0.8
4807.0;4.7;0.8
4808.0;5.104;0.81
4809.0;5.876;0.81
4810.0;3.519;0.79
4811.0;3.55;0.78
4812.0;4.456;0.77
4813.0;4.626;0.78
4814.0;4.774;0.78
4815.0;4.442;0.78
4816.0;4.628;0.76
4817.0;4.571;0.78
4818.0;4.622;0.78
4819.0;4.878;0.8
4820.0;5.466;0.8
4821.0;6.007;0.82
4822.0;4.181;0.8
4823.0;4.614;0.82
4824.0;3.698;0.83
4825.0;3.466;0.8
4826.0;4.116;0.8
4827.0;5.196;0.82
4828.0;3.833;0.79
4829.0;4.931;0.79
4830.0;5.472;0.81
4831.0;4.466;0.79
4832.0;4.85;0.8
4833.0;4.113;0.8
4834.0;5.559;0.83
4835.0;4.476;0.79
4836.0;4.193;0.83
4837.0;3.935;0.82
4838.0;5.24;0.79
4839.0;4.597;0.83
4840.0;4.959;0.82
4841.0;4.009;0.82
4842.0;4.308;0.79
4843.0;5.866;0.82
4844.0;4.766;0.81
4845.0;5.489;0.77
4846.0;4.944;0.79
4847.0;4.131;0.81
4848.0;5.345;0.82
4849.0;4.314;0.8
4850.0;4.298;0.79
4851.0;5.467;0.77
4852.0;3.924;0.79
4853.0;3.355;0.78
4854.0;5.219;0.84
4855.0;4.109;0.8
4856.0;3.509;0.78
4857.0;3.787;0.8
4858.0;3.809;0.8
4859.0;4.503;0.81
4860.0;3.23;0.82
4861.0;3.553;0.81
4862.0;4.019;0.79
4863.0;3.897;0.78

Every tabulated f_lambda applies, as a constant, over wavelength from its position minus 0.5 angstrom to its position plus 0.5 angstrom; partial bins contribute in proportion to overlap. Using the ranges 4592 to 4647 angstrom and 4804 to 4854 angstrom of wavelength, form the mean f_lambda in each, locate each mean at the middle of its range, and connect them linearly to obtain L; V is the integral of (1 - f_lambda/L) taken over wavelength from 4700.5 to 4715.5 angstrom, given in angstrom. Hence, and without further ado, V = 0.9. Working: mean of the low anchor 4.43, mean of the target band 4.23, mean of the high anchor 4.59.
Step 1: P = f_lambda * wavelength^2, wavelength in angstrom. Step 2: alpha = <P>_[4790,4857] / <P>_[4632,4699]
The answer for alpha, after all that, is 1.1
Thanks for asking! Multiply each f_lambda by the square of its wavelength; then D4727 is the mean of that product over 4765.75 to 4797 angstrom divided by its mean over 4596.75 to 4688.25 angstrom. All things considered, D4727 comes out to 1.10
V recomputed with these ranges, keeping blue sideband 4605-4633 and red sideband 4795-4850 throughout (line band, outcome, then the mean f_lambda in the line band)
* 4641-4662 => 1.0 angstrom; 4.37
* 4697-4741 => 2.1 angstrom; 4.37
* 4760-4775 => 0.4 angstrom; 4.47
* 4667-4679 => 1.1 angstrom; 4.18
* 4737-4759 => -0.4 angstrom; 4.67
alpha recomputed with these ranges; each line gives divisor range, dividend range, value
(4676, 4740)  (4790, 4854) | 1.12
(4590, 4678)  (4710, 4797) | 1.08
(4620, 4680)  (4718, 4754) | 1.06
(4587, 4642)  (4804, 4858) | 1.12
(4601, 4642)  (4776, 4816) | 1.05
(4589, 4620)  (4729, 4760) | 1.14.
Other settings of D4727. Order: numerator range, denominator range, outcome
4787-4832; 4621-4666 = 1.06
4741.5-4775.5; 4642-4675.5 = 1.12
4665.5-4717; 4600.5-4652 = 0.96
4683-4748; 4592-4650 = 1.03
